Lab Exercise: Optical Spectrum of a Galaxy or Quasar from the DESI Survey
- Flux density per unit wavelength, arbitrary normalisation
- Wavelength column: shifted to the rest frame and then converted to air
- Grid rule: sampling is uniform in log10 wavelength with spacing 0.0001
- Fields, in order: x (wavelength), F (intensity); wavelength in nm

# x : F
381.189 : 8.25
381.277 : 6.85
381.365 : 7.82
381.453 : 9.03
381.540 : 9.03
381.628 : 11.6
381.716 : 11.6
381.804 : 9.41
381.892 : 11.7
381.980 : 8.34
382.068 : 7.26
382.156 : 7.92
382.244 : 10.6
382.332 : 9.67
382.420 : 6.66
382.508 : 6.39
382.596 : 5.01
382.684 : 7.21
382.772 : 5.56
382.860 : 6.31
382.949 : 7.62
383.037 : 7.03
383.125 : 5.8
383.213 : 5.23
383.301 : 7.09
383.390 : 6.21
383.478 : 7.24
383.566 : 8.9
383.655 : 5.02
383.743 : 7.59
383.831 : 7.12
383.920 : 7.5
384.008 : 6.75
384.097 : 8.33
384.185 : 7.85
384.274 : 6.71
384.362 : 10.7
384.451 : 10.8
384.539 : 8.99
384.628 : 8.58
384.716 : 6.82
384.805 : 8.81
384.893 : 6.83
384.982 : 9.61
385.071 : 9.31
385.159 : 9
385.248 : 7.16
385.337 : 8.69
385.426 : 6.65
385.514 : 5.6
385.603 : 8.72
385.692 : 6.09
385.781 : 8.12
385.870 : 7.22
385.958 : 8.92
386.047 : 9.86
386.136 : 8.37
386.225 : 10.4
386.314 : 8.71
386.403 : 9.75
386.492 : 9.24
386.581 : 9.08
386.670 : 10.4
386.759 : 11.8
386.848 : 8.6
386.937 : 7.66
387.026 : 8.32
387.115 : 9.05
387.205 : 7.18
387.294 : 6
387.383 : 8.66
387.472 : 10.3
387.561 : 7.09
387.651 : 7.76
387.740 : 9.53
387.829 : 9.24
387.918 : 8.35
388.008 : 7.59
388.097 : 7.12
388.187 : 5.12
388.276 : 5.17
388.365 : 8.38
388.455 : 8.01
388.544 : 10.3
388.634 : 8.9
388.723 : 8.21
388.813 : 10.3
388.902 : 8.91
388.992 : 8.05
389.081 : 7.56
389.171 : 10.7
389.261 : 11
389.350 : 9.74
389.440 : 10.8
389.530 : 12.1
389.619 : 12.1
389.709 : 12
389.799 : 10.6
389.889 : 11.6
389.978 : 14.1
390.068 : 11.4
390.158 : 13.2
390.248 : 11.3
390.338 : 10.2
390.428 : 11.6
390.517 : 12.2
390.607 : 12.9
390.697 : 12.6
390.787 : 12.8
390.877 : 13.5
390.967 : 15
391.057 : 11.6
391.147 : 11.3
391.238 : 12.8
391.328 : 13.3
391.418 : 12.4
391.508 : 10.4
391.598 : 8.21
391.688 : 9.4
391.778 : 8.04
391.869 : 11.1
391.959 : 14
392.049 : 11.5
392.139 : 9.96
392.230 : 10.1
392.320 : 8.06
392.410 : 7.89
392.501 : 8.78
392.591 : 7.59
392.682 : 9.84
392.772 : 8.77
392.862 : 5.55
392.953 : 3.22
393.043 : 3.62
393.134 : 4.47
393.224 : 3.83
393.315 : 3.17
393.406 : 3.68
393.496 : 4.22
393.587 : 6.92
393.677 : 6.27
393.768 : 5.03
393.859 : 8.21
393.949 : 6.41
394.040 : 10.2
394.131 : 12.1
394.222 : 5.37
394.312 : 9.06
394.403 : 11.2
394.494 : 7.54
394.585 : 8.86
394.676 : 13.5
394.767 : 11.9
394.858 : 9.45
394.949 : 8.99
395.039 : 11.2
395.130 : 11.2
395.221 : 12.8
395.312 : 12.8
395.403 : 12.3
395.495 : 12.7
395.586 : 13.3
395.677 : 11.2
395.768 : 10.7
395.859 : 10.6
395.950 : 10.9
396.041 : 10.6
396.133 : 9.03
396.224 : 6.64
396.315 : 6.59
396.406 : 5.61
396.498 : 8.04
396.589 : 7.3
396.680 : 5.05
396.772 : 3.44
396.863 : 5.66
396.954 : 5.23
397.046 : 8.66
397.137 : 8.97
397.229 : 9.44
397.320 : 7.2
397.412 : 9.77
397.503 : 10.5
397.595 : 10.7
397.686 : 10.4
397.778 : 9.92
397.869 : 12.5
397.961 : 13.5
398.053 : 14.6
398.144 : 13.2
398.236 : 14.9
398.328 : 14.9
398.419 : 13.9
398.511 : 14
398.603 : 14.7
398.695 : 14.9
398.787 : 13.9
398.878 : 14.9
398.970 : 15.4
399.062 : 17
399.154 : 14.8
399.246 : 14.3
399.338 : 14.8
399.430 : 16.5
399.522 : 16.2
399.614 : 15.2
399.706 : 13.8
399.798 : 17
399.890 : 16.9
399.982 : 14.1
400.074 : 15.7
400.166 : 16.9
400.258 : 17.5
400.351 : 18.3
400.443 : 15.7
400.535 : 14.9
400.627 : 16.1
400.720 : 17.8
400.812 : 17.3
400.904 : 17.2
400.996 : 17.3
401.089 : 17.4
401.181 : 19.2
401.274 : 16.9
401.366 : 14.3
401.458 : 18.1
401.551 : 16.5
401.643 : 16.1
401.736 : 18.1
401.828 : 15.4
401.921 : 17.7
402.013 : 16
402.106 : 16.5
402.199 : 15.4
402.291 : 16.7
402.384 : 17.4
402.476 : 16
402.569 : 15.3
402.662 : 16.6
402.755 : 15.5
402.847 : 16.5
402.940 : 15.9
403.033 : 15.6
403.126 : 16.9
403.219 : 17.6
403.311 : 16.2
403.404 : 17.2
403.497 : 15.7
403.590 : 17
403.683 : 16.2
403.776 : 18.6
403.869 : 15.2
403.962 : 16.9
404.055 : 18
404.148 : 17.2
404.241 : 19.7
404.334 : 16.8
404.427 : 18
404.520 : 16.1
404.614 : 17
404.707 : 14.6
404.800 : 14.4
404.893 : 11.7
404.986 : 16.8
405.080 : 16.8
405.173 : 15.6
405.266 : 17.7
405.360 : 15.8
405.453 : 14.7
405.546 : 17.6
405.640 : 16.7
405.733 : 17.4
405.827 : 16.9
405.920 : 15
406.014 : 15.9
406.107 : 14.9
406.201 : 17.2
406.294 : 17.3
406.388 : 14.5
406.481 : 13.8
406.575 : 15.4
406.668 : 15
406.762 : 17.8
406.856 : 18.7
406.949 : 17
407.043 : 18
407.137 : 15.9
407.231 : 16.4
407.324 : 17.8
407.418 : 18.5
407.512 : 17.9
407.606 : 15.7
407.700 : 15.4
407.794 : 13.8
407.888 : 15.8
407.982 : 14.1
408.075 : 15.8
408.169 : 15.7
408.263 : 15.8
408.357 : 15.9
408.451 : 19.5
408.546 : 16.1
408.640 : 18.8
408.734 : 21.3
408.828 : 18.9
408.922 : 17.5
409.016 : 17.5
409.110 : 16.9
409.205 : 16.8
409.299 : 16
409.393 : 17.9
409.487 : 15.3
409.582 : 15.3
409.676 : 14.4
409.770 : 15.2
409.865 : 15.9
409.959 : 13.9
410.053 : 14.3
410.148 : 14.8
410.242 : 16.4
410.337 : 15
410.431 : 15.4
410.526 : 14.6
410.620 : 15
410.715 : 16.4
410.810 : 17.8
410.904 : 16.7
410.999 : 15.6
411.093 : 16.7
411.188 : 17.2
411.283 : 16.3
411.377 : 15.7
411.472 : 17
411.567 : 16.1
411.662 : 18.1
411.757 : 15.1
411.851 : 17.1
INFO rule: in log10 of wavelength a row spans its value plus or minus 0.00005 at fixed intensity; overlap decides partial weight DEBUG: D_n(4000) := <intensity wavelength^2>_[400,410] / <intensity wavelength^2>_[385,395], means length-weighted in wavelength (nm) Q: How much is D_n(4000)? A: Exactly 1.95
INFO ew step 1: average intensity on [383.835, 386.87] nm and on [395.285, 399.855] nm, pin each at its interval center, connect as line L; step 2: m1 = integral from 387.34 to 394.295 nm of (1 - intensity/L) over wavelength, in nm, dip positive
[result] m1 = 0.40 nm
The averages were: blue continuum 8.51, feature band 9.26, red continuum 11.6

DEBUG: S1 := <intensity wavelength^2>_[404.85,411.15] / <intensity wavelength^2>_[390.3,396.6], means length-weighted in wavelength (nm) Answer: 1.8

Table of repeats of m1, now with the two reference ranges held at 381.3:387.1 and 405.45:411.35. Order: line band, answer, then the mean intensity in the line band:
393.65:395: 0.30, 8.99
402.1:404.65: -0.36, 16.7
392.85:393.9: 0.60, 4.81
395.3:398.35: 0.64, 9.84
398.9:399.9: -0.17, 15.6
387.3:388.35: 0.18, 7.77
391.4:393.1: 0.33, 8.78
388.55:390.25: -0.12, 10.6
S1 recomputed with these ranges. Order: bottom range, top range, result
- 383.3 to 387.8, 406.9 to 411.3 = 2.23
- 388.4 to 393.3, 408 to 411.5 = 1.78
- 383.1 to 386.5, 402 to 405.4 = 2.27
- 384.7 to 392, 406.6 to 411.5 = 1.88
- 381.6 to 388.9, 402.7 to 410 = 2.25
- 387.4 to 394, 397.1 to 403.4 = 1.72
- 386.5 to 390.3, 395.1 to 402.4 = 1.51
